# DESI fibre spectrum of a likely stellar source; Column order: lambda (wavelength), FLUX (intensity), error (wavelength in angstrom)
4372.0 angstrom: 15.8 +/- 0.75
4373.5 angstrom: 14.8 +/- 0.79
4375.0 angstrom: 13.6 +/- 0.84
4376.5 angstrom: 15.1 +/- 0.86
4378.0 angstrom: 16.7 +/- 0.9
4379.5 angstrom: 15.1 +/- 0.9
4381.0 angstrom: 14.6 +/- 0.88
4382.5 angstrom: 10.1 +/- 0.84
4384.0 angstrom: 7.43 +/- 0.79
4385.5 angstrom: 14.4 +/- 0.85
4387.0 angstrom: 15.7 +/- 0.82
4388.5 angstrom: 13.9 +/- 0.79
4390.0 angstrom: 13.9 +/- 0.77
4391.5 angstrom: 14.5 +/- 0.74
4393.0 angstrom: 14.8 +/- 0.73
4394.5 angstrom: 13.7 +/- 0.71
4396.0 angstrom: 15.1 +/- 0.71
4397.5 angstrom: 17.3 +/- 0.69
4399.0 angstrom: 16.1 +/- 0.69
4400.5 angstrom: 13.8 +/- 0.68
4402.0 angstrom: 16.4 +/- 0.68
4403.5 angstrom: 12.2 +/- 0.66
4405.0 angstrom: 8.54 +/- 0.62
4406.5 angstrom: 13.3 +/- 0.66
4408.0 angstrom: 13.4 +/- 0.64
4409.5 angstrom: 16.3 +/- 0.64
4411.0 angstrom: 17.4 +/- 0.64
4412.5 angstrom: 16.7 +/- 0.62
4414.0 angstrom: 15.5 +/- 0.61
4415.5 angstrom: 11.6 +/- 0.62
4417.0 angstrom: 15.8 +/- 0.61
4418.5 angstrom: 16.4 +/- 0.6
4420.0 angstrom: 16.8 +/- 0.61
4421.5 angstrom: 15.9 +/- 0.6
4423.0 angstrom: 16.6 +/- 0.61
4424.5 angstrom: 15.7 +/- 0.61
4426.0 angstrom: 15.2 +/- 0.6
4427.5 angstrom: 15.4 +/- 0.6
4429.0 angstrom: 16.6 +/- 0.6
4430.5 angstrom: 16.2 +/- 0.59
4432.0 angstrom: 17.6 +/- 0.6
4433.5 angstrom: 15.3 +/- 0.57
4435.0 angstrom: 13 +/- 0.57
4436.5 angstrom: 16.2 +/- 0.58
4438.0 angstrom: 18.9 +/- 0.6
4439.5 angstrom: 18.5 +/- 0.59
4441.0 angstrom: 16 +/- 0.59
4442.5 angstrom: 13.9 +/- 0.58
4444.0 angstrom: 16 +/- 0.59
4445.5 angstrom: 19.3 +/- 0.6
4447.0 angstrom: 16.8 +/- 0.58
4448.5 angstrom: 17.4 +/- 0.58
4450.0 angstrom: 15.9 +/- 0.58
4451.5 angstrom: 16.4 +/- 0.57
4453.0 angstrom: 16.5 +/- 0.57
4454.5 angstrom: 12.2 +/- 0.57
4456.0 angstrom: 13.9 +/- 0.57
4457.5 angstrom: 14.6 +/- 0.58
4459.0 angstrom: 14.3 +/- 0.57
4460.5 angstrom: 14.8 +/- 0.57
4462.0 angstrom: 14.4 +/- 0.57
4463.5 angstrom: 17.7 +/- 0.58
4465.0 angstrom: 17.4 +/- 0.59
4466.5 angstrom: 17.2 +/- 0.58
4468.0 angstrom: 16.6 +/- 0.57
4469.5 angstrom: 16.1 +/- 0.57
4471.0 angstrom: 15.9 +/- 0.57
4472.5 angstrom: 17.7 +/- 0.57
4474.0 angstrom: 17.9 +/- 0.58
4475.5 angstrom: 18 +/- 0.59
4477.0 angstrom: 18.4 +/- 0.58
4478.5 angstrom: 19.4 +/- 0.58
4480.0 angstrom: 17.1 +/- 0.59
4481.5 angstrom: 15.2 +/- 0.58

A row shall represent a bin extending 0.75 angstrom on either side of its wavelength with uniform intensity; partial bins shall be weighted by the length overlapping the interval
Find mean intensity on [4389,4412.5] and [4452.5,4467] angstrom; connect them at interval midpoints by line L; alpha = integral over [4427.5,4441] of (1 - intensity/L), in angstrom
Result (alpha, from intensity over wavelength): -1.4 angstrom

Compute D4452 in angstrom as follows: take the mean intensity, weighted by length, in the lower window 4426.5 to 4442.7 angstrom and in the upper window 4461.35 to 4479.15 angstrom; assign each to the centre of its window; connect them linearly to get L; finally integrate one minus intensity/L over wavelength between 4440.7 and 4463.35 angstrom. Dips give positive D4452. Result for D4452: 1.6 angstrom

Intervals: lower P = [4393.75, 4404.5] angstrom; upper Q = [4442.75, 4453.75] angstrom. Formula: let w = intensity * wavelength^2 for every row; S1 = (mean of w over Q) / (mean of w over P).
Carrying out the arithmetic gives 1.2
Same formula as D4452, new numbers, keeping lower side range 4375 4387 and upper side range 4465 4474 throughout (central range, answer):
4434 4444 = -0.2 angstrom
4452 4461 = 1.1 angstrom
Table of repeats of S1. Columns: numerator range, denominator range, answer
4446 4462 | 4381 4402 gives 1.12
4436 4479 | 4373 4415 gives 1.19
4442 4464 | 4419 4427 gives 0.99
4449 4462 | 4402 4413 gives 1.08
